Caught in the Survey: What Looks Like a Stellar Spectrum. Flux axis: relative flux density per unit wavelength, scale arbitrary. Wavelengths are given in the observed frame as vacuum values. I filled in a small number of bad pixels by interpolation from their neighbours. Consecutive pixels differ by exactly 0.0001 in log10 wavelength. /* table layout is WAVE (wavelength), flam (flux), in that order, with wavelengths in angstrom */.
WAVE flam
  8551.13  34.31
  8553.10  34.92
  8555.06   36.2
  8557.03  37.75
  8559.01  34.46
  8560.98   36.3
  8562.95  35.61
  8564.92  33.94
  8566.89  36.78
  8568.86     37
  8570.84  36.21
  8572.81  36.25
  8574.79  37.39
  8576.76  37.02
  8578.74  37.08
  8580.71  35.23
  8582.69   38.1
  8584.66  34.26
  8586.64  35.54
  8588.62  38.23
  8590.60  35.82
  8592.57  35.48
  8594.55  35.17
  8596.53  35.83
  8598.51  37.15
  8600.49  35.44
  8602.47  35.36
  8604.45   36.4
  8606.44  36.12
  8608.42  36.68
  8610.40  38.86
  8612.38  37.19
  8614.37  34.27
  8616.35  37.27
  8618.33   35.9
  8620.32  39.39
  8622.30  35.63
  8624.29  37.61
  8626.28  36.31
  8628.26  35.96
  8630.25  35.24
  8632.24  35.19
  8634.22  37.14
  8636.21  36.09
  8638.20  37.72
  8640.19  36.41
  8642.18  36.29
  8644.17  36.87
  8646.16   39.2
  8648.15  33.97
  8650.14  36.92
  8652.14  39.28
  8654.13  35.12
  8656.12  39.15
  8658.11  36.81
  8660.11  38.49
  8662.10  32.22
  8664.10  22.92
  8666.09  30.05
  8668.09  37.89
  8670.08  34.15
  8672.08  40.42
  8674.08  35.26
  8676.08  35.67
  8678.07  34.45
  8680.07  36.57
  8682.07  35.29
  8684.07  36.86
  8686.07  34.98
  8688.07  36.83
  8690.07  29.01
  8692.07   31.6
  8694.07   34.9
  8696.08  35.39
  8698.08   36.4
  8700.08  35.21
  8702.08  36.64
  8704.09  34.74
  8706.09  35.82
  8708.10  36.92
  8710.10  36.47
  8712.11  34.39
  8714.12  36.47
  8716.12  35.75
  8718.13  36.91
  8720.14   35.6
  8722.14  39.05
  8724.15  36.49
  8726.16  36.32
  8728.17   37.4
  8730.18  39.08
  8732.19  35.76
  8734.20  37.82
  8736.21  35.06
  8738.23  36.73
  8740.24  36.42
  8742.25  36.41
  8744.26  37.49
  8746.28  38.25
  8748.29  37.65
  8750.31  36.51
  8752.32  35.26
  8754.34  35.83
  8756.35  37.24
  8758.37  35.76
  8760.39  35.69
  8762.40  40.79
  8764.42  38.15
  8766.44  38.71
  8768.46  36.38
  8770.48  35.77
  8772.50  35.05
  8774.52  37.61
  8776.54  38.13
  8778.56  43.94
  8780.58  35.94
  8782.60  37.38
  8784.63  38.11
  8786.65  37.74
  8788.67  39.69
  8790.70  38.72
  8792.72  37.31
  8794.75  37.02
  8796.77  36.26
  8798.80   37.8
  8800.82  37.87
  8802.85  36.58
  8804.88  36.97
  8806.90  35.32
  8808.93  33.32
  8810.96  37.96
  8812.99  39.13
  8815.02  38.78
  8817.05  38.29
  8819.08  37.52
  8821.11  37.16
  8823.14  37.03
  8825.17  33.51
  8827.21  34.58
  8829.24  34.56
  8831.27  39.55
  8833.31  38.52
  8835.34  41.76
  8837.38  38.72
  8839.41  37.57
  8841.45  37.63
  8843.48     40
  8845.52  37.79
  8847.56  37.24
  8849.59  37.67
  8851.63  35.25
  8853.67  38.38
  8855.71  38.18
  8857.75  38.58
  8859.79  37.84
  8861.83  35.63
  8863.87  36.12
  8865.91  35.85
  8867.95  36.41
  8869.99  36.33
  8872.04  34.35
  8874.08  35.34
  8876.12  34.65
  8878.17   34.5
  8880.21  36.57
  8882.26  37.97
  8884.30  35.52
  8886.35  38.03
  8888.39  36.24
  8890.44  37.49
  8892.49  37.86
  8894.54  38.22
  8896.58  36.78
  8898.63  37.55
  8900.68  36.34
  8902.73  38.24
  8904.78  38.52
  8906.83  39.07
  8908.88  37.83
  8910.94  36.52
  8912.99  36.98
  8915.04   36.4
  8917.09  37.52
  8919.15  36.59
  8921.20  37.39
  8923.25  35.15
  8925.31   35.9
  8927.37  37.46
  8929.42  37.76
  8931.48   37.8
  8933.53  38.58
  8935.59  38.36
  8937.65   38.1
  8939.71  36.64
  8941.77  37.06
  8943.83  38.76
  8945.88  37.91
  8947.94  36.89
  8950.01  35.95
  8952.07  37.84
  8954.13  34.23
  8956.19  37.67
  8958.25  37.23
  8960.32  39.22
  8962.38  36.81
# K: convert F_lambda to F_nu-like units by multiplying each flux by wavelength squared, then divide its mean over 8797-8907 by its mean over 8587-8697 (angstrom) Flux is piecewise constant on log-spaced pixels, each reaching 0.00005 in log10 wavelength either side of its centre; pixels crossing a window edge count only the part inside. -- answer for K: 1.09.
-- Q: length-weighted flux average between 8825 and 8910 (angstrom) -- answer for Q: 37.1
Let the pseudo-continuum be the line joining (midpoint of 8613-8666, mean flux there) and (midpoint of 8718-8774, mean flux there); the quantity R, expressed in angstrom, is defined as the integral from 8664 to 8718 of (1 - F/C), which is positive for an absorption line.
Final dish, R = 2.0 angstrom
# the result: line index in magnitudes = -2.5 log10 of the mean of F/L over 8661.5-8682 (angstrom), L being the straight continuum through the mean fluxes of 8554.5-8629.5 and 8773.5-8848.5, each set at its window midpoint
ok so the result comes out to 0.08 mag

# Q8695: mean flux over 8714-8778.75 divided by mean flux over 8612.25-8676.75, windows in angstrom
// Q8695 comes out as 1.03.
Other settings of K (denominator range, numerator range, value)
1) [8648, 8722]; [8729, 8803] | 1.08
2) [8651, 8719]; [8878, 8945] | 1.11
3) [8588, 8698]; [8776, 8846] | 1.09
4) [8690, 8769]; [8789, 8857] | 1.05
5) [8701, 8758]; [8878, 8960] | 1.06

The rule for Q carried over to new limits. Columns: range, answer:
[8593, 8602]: 35.8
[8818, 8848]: 37.5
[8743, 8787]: 37.4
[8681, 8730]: 35.7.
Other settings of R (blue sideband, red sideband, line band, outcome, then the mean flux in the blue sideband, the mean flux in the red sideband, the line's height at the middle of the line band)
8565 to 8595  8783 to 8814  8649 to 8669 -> 1.0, 36.3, 37.3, 36.7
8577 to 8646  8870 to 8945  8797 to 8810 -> 0.2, 36.4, 37.1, 36.8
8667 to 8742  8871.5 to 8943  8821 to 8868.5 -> -0.8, 36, 37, 36.7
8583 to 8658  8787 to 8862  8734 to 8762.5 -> 0.3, 36.5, 37.5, 37.1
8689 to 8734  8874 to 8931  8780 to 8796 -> -0.7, 35.8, 37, 36.3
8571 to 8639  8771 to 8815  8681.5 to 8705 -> 1.4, 36.4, 37.5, 36.9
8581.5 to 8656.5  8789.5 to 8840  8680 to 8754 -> 1.7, 36.5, 37.3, 36.9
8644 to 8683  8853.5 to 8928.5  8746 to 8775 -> -0.7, 35.5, 36.9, 36.1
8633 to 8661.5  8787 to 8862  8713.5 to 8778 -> 0.5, 37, 37.5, 37.3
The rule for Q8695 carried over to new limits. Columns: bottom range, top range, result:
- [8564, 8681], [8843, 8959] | 1.03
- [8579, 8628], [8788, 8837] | 1.02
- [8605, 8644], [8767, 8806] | 1.03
